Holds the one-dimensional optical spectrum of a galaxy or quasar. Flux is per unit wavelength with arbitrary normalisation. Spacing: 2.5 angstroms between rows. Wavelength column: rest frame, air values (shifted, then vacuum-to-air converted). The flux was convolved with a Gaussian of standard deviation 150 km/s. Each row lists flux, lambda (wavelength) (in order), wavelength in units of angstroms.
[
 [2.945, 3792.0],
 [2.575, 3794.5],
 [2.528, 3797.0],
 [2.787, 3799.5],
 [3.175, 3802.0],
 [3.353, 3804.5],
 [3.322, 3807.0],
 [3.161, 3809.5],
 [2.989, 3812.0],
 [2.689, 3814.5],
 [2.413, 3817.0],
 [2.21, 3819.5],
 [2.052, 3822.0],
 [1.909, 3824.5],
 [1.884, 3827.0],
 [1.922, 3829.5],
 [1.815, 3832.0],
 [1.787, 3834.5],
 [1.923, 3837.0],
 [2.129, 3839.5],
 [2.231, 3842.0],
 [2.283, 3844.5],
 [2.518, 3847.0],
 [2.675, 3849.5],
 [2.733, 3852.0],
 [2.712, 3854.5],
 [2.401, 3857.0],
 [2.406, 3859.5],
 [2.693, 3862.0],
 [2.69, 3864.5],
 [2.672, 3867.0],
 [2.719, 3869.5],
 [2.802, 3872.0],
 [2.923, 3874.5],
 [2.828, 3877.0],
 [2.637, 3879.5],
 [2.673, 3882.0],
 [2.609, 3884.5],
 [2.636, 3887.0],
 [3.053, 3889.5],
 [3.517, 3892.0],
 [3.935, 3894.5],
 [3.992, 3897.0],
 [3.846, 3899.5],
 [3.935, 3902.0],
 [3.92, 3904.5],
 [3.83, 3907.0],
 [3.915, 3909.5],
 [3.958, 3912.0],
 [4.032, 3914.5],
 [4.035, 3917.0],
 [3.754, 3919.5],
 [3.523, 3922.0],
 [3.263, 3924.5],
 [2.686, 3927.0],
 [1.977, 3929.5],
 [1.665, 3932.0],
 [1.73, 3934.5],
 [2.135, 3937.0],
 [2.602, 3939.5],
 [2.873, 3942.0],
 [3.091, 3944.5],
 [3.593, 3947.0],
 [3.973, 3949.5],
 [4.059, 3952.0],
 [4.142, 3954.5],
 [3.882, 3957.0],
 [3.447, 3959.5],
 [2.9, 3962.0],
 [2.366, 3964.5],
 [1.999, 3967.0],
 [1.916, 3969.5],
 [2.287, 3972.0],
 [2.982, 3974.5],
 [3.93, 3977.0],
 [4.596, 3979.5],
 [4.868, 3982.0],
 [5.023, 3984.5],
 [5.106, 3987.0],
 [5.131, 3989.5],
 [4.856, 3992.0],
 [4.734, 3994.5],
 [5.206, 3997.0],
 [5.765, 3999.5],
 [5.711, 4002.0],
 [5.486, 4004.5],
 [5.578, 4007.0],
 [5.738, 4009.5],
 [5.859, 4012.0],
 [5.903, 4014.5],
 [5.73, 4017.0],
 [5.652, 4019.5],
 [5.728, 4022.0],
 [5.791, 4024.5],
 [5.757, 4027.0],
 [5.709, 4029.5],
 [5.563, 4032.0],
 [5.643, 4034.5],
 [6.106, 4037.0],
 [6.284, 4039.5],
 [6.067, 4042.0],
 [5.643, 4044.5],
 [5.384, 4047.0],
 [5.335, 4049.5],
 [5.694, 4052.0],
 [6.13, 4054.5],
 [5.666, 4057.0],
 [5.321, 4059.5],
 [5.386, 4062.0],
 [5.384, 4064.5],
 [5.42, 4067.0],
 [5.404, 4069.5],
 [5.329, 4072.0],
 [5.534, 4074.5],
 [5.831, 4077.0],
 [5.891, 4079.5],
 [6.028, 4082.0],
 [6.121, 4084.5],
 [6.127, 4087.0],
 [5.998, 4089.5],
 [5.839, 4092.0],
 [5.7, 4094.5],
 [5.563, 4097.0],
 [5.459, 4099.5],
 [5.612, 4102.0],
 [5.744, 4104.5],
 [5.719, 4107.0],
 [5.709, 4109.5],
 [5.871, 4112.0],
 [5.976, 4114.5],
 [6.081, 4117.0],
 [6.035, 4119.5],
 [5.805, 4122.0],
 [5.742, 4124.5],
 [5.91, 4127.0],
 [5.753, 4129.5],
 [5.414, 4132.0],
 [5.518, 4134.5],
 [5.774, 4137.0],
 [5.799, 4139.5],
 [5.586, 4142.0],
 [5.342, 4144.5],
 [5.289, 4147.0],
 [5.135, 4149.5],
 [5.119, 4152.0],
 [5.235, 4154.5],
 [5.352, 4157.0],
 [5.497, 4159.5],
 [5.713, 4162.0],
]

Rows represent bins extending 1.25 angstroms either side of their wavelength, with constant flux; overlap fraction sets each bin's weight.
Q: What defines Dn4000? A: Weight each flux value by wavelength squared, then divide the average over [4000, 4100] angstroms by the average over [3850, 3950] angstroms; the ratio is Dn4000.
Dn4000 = 2.0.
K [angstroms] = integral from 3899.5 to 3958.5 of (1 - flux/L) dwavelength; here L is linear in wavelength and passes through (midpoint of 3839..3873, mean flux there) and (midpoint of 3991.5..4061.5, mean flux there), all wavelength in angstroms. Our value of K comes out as 7.63 angstroms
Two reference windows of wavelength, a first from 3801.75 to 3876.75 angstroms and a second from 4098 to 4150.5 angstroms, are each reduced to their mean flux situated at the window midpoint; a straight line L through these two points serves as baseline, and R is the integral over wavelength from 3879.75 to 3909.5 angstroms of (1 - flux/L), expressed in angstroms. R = -3.0 angstroms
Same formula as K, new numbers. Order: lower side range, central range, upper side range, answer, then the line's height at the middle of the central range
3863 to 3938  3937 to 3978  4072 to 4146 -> 8.0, 3.85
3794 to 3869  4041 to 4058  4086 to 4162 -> -3.0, 4.85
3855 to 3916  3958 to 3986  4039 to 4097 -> 6.9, 4.38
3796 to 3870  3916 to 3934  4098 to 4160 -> 2.8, 3.46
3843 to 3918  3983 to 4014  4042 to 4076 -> -4.2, 4.71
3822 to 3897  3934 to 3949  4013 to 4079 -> 4.4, 3.93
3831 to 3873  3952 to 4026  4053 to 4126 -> -2.9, 4.34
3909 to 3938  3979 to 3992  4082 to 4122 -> -3.0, 4.01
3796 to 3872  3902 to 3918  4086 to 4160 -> -3.0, 3.33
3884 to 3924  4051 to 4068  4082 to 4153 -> -1.4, 5.16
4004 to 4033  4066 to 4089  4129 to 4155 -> -0.7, 5.59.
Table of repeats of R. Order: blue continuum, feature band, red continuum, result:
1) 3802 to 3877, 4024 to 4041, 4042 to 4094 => -2.14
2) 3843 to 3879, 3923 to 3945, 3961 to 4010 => 7.15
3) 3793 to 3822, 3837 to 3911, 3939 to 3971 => 0.46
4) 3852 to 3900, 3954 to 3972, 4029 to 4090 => 5.82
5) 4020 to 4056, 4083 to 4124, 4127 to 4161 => -1.85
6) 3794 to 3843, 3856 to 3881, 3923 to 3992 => 0.64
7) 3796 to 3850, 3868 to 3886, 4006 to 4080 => 2.74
